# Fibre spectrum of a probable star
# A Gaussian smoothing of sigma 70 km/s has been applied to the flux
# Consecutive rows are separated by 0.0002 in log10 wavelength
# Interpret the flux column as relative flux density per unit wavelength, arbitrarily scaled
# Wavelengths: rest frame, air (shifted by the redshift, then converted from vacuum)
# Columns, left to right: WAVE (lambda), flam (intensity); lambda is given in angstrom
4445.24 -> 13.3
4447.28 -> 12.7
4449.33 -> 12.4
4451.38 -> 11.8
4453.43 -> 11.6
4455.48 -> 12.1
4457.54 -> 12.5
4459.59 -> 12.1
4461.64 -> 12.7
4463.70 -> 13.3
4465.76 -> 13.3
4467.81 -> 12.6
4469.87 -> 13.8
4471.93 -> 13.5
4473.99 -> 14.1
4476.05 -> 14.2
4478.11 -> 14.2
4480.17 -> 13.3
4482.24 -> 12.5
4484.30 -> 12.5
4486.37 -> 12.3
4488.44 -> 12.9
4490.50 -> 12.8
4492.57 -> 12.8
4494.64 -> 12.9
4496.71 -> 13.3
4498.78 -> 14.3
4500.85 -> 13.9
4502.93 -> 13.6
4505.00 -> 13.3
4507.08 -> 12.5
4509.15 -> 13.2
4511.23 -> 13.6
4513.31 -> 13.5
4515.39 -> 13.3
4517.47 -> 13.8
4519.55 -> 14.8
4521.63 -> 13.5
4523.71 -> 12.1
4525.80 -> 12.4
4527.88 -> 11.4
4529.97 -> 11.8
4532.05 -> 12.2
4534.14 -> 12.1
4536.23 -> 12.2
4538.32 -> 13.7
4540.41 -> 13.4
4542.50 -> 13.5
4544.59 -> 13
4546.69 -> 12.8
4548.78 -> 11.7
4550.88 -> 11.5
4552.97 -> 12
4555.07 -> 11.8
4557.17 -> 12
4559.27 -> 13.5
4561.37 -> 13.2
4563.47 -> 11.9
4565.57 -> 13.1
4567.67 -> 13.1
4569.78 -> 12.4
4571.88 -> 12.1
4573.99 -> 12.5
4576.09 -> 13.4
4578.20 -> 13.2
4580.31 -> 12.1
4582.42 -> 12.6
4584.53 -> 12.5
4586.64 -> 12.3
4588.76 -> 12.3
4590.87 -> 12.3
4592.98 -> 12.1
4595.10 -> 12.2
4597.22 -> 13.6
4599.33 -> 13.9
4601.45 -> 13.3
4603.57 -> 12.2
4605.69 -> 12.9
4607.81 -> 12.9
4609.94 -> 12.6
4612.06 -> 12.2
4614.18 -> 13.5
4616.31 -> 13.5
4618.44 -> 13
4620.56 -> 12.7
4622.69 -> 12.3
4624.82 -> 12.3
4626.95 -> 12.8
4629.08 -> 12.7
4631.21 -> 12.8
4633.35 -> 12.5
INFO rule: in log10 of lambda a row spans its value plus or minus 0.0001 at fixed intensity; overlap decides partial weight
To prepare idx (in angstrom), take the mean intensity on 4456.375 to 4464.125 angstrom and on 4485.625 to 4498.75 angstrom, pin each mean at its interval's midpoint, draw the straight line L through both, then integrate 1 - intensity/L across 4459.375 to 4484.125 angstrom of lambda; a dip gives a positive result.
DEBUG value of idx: -1.15 angstrom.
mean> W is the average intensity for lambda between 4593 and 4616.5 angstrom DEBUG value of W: 12.9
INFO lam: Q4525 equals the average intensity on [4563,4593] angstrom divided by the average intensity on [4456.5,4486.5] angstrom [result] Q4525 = 1.0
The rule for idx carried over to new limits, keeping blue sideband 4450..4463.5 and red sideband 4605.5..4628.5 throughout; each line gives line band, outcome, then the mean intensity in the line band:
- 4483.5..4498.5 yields -0.65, 12.9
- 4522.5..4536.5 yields 0.49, 12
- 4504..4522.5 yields -1.62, 13.5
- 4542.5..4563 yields 0.20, 12.4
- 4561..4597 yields 0.25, 12.6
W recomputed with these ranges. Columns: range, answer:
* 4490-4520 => 13.4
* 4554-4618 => 12.7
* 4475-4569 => 12.9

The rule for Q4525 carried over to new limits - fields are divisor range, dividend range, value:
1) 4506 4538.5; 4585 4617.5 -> 0.99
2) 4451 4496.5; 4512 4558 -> 0.98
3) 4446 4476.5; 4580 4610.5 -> 0.99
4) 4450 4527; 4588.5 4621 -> 0.98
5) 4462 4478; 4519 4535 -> 0.92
